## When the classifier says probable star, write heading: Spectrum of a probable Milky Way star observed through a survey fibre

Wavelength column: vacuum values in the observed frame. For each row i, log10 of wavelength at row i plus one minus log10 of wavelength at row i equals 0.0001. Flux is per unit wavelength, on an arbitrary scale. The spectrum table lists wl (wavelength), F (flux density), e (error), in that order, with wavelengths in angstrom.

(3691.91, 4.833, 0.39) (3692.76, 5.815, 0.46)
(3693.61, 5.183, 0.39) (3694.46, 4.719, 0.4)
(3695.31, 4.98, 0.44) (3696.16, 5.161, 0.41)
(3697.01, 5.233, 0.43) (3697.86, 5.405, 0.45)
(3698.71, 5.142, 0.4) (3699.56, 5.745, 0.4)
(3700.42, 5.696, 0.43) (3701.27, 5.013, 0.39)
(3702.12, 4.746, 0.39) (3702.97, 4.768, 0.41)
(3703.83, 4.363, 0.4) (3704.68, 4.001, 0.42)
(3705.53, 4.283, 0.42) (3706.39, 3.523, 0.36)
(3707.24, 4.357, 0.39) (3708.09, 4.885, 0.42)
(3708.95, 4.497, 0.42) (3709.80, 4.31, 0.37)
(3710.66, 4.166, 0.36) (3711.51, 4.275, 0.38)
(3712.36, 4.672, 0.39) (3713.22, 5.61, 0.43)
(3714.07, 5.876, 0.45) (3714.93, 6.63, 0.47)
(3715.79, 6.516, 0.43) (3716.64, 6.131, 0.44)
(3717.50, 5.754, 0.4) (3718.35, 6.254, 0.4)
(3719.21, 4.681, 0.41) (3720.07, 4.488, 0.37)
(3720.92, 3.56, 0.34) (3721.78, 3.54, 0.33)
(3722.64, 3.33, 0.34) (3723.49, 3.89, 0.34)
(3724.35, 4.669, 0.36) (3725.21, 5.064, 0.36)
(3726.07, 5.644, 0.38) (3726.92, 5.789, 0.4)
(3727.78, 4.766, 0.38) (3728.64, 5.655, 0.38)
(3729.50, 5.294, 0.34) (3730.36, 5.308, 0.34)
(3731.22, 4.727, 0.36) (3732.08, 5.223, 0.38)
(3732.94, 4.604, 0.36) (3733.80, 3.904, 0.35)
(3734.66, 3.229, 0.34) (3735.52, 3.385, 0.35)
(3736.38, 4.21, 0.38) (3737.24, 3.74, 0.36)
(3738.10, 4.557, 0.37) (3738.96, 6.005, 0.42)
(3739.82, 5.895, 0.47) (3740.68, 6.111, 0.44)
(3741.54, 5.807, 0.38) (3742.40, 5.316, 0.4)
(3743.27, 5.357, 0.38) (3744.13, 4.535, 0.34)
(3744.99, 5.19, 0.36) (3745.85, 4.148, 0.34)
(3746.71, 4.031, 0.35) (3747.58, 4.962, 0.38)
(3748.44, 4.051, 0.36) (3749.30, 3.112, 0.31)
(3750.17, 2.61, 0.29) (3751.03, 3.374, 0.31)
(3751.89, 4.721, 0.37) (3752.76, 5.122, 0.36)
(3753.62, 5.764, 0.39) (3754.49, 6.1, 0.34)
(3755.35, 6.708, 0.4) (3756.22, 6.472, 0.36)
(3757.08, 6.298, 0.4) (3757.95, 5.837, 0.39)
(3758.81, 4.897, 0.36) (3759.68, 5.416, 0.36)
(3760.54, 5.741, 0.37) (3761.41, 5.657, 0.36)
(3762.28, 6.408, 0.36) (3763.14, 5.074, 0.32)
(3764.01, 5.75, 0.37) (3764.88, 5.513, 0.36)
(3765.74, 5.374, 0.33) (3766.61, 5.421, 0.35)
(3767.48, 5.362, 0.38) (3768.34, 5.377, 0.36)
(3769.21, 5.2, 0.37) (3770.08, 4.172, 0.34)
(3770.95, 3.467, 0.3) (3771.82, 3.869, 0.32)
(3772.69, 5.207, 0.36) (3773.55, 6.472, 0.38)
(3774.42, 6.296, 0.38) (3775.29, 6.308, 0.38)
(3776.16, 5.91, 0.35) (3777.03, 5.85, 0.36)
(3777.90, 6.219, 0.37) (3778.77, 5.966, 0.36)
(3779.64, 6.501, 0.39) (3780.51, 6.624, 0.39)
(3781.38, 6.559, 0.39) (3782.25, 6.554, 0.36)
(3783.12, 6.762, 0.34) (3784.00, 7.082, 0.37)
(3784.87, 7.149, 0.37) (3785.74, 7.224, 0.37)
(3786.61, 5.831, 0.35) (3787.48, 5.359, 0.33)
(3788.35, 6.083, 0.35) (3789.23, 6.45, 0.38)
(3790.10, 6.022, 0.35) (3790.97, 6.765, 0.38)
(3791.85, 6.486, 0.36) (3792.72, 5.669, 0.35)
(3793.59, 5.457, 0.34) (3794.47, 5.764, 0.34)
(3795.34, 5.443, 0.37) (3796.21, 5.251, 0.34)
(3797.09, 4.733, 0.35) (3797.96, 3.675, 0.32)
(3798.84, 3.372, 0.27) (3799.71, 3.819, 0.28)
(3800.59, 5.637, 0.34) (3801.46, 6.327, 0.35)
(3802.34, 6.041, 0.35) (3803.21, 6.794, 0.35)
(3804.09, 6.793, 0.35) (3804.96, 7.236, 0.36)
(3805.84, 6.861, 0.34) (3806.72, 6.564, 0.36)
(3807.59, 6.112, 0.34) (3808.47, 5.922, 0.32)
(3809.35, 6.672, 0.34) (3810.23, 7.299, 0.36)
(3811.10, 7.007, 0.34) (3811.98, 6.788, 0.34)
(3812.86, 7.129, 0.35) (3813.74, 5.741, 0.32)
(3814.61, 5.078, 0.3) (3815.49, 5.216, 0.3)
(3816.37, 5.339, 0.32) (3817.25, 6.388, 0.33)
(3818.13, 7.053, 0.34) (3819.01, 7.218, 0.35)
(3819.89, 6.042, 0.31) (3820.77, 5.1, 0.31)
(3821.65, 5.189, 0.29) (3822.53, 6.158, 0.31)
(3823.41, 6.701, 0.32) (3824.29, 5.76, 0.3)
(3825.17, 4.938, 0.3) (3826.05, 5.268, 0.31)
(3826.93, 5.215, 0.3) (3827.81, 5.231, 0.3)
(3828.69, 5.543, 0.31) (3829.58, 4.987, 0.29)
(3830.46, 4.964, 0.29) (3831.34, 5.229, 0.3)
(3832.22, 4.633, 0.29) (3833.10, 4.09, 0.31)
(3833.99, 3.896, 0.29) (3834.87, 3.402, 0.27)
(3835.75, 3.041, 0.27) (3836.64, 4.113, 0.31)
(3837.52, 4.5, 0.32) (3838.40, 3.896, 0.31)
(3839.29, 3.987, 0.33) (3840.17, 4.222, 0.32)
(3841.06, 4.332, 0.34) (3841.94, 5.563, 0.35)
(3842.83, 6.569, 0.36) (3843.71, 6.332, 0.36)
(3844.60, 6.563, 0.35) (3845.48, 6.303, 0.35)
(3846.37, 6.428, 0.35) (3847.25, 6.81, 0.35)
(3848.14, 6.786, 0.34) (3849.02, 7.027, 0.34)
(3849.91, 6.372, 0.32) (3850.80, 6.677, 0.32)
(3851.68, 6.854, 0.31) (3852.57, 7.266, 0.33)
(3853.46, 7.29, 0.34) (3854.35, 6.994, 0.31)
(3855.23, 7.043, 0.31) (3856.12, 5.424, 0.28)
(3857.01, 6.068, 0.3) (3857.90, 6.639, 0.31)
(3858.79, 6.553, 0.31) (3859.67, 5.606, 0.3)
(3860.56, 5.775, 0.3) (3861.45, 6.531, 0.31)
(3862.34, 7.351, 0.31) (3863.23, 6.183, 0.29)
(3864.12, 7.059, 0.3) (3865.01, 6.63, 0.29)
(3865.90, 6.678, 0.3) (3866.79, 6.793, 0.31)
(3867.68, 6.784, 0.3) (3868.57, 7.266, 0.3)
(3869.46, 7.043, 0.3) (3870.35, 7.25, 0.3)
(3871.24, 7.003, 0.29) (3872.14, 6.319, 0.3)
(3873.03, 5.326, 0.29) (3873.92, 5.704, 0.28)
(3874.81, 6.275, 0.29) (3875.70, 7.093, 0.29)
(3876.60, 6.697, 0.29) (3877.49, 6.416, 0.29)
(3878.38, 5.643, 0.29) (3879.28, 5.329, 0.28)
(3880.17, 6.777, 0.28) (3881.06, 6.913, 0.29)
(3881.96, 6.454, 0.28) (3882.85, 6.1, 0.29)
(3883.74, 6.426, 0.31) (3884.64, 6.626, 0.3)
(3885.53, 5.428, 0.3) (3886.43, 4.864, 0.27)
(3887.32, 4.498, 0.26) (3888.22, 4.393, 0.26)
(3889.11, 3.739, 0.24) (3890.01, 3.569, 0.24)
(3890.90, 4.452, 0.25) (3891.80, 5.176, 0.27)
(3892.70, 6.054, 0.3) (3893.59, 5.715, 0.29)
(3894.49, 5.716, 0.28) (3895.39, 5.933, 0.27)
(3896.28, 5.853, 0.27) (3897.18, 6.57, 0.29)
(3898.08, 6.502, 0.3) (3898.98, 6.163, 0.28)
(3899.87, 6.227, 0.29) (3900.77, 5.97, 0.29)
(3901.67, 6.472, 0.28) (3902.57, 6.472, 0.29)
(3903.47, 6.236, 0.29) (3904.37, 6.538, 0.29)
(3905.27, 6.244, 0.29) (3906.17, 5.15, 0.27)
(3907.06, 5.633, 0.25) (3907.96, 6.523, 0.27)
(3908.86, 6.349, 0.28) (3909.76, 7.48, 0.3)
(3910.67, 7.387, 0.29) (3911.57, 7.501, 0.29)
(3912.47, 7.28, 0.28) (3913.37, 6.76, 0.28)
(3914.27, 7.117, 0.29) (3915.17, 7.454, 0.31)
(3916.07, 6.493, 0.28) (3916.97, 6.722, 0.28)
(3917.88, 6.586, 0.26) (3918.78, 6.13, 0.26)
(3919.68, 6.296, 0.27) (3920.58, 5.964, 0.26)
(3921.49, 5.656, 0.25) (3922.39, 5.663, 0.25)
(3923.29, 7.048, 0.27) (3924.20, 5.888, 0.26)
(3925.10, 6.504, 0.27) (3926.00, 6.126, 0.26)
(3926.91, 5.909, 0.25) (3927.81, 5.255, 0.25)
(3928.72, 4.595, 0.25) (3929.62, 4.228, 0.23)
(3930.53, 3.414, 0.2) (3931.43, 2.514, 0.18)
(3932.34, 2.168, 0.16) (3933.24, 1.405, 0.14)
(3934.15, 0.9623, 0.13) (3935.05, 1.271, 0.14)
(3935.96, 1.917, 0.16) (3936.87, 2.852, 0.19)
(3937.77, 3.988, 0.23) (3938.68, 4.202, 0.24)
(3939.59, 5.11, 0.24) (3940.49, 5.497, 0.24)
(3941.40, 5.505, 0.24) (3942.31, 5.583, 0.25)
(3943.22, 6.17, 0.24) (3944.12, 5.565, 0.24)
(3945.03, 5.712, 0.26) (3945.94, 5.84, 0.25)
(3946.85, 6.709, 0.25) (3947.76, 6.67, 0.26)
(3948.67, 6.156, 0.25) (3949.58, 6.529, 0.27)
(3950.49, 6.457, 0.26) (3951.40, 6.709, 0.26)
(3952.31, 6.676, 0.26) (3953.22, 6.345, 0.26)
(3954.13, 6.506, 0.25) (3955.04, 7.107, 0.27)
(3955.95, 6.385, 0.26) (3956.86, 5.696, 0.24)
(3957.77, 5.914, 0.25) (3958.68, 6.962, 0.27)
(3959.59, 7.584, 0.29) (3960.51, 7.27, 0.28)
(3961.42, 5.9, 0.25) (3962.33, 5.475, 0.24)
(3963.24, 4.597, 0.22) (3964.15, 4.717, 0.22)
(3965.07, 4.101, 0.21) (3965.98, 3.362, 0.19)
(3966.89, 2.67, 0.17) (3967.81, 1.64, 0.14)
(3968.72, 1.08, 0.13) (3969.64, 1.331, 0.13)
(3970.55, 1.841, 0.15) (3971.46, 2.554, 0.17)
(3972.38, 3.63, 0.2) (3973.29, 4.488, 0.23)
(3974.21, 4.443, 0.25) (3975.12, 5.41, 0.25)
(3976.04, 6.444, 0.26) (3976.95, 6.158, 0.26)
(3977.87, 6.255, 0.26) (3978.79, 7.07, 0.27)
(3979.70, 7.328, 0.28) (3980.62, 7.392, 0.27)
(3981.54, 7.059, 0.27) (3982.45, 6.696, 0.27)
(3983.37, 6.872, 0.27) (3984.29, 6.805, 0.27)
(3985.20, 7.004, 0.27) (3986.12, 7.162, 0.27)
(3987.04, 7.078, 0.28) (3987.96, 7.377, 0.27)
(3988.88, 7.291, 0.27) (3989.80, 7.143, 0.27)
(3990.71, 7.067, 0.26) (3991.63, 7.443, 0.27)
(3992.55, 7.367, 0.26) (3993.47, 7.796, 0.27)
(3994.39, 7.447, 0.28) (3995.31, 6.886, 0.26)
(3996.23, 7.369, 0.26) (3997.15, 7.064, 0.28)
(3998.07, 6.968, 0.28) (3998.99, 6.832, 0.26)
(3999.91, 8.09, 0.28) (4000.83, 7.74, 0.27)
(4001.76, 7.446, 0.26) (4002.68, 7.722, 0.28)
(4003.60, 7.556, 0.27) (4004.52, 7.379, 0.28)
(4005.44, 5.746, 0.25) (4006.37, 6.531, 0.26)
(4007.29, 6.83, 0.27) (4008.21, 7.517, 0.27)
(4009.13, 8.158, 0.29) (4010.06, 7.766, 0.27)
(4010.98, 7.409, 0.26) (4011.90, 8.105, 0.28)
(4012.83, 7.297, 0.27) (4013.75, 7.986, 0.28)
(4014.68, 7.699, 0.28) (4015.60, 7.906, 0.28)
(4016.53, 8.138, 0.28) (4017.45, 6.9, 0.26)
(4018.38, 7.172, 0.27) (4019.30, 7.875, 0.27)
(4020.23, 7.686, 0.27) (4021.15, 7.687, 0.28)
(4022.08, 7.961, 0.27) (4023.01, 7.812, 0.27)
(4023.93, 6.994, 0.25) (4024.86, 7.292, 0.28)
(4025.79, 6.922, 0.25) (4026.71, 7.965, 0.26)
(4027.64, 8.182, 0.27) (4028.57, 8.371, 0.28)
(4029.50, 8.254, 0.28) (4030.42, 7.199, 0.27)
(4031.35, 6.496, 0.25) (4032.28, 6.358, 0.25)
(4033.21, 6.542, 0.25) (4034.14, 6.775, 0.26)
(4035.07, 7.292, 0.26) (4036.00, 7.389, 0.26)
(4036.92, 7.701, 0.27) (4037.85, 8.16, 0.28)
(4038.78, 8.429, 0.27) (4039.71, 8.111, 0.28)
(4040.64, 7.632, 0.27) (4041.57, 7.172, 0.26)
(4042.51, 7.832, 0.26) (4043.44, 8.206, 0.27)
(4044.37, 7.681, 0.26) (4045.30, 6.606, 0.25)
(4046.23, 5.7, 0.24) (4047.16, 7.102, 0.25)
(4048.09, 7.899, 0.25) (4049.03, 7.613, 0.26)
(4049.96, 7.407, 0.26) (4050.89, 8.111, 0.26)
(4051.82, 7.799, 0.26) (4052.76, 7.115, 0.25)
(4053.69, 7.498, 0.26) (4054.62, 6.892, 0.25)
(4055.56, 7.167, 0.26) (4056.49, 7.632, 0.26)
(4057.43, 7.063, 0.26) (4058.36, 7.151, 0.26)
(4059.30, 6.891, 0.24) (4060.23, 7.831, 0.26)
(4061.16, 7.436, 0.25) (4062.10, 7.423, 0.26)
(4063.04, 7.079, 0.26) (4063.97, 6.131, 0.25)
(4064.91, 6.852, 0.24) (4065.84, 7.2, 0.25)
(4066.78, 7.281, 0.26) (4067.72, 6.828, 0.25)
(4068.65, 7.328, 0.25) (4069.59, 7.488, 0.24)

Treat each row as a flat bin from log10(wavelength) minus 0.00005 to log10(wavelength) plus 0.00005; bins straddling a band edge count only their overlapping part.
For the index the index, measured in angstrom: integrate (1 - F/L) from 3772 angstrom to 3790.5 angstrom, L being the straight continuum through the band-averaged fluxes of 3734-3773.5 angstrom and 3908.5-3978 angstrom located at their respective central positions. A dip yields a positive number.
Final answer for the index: -4.6 angstrom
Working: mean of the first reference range 5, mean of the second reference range 5.24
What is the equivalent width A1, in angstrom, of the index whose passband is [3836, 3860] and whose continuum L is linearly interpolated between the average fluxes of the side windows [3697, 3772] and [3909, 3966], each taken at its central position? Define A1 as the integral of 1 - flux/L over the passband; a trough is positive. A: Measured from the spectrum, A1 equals -3.1 angstrom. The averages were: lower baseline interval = 4.95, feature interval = 5.99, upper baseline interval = 5.57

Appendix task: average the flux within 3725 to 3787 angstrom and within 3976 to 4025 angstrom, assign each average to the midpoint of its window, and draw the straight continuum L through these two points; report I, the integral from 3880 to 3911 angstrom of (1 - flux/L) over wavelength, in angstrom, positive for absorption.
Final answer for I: 2.7 angstrom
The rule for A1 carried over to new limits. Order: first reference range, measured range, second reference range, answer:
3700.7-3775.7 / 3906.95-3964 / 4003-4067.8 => 8.1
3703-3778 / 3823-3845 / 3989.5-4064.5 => 3.3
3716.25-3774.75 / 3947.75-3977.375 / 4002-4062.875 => 7.6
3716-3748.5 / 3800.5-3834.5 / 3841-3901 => -1.4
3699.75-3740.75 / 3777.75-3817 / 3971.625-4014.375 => -4.8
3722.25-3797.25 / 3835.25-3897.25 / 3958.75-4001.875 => -3.9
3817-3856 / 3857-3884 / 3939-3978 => -4.7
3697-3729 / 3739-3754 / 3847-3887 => 1.5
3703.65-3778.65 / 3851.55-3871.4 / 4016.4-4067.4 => -2.4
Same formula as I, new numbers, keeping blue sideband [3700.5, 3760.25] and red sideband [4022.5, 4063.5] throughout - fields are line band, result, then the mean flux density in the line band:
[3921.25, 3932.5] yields 2.4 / 5.06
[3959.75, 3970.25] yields 4.4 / 3.9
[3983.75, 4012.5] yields -1.0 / 7.29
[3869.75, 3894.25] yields 1.2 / 5.79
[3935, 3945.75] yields 3.2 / 4.6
